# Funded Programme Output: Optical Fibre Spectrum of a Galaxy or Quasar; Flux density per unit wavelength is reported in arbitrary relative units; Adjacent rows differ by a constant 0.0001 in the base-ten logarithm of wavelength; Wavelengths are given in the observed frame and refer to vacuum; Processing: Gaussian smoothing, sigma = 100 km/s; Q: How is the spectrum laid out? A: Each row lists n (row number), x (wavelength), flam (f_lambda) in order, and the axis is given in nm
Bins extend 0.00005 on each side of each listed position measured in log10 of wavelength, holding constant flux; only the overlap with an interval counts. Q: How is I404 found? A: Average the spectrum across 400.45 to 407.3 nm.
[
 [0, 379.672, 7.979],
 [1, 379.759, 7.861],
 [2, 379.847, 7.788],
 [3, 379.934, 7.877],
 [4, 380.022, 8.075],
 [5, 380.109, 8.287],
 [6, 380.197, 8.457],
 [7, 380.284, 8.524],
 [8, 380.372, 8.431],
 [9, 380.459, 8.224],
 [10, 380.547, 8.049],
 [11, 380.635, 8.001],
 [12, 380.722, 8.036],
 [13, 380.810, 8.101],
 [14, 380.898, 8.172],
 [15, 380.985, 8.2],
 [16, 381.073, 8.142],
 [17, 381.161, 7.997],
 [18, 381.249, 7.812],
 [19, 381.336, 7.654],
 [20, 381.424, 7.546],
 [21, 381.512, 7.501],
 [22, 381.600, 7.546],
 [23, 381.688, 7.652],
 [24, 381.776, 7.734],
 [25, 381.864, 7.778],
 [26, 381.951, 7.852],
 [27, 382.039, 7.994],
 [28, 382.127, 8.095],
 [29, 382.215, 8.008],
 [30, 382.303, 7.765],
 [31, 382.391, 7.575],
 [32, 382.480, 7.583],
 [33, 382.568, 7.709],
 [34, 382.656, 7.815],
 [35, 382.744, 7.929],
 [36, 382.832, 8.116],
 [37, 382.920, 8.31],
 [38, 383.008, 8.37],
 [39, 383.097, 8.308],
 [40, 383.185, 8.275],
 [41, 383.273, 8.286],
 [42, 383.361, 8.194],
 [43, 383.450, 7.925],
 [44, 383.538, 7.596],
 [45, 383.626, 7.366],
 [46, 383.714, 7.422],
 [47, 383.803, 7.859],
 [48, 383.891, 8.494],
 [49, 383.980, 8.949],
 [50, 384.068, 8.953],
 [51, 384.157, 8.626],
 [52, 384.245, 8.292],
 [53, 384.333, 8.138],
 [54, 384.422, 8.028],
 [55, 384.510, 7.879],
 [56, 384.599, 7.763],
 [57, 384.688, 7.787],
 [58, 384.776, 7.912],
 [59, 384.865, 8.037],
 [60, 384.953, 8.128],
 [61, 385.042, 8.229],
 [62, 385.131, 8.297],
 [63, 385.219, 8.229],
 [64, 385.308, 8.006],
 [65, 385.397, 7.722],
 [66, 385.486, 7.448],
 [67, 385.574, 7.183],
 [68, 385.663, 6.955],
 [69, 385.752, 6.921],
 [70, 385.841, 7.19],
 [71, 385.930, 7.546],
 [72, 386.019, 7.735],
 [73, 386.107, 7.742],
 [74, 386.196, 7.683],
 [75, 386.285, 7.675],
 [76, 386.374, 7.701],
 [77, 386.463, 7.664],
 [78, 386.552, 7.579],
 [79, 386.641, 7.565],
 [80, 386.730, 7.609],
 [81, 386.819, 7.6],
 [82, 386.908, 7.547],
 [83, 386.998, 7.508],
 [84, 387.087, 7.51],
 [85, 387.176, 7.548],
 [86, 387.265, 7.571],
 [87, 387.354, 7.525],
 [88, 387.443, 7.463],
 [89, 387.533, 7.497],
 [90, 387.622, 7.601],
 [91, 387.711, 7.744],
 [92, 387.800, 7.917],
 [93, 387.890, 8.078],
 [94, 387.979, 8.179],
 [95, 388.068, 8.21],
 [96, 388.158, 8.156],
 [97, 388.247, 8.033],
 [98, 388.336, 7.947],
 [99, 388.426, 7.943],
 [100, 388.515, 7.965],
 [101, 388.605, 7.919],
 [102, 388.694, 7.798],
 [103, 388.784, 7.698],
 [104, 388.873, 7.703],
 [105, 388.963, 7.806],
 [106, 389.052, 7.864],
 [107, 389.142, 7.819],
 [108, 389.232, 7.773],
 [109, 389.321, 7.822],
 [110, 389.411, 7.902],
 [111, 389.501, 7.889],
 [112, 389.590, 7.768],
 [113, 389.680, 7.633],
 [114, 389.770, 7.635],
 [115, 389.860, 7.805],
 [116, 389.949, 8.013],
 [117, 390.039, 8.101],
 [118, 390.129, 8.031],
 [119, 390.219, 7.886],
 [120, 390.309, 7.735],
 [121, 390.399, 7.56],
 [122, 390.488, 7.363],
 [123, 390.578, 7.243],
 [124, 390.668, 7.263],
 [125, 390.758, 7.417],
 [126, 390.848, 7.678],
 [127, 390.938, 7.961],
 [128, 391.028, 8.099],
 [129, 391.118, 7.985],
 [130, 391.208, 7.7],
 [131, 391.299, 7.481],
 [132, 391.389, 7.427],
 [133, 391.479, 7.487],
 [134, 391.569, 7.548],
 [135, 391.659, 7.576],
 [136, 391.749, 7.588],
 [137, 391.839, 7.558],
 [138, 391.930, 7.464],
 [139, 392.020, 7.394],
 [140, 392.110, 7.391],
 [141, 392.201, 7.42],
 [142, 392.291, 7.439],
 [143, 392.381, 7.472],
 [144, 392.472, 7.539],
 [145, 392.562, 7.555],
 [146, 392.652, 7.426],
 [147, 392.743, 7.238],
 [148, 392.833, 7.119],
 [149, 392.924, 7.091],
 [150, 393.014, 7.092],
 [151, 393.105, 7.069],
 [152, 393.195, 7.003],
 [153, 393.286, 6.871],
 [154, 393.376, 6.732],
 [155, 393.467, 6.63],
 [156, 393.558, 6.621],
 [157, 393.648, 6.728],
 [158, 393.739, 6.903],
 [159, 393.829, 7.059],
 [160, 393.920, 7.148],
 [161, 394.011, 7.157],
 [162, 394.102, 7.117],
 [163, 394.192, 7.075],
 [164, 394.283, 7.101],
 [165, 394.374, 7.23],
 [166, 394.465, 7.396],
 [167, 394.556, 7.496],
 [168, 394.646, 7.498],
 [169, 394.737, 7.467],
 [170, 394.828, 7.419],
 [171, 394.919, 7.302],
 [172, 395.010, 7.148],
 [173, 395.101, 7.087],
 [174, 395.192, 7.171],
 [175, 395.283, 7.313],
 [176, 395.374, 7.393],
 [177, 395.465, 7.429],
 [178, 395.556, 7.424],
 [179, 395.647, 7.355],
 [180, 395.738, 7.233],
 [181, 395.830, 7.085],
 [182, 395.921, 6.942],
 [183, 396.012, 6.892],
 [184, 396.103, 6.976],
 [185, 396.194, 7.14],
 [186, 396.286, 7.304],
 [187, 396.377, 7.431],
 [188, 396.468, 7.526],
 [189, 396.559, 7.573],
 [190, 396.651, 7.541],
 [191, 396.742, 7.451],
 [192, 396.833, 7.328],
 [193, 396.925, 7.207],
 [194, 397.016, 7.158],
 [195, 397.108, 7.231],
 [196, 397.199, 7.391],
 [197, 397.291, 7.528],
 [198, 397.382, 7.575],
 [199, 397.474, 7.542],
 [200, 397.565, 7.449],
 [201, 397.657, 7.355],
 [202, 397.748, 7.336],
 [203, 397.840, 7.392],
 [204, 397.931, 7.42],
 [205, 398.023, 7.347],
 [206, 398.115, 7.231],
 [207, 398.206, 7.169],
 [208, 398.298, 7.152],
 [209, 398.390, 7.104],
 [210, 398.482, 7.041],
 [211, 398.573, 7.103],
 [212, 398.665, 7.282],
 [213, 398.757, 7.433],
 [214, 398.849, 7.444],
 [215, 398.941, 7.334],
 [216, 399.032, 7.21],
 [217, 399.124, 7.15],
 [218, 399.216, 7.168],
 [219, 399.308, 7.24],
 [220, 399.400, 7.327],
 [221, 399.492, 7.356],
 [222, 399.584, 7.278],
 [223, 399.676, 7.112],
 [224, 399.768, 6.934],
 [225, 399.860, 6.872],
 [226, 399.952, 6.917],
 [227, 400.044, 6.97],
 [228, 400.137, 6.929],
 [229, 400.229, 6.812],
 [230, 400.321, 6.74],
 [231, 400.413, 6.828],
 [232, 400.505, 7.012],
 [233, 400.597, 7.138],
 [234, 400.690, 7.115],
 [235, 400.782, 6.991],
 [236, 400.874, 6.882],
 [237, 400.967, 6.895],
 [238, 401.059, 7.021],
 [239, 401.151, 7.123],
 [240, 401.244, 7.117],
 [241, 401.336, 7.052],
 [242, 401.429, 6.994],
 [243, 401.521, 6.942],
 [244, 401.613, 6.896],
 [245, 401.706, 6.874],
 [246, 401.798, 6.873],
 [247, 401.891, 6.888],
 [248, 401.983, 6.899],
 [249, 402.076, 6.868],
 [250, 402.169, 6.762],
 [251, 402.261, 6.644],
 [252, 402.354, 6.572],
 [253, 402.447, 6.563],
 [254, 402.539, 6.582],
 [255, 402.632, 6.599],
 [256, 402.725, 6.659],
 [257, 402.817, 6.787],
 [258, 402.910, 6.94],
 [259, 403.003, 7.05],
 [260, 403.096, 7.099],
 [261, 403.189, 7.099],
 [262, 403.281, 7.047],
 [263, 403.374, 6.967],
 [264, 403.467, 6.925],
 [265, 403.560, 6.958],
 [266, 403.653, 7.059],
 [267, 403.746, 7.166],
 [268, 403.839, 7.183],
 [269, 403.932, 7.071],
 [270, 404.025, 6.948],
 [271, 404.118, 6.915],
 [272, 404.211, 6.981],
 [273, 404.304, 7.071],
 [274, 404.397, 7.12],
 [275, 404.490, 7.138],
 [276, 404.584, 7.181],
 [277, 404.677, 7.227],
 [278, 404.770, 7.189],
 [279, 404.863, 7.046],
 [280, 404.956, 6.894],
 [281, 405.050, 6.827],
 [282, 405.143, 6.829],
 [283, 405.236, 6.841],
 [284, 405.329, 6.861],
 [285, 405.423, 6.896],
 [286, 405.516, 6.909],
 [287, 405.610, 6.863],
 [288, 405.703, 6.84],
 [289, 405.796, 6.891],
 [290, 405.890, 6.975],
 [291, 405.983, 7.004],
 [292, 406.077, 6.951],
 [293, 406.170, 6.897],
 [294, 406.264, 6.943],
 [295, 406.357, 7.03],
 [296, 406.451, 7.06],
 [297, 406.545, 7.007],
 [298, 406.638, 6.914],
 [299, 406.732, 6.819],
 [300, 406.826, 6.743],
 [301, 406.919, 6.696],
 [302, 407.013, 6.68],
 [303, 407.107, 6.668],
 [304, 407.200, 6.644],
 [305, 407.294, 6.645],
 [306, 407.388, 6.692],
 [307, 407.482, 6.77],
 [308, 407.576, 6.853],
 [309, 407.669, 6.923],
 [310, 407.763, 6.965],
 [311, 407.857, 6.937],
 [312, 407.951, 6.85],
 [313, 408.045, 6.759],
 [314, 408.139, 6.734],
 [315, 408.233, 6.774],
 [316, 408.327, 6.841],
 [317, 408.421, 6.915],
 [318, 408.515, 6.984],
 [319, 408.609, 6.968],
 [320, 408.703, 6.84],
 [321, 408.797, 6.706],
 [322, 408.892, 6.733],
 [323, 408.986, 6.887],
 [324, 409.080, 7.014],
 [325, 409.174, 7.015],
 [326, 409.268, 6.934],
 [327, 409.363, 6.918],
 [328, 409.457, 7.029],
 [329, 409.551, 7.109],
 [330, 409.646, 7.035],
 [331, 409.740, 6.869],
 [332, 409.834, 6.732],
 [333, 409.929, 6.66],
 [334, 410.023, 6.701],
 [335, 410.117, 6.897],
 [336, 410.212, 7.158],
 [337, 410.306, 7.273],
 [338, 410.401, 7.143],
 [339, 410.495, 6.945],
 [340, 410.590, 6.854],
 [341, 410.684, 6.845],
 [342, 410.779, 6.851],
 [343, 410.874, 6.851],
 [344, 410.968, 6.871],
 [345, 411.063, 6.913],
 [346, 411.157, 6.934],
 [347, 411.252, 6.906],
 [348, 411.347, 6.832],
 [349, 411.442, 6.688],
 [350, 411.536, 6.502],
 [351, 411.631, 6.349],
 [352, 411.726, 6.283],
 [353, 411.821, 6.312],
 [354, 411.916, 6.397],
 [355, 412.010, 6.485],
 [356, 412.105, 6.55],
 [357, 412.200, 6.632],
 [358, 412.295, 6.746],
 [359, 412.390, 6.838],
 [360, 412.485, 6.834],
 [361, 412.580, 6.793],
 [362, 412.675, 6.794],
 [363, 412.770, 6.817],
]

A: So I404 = 6.93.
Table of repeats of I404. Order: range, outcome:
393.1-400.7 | 7.19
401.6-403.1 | 6.78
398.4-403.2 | 6.99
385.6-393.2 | 7.63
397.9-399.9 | 7.21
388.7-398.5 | 7.4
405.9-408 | 6.85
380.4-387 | 7.88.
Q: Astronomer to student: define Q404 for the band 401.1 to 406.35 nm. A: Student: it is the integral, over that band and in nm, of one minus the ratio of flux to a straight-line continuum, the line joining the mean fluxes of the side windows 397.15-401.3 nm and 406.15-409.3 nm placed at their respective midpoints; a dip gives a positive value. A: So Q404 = 0.05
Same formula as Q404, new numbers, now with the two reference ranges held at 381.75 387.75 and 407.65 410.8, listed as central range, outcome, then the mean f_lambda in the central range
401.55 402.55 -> 0.06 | 6.78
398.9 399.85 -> 0.01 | 7.2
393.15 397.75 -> 0.12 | 7.22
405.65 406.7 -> 0.01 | 6.96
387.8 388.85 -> -0.04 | 7.98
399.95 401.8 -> 0.07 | 6.96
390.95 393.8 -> 0.09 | 7.32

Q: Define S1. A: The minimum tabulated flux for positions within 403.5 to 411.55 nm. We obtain 6.502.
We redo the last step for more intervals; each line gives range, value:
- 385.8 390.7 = 7.19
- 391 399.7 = 6.621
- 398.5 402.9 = 6.563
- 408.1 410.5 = 6.66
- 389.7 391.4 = 7.243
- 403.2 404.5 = 6.915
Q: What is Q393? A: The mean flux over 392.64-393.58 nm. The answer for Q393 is 6.98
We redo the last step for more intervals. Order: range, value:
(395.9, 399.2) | 7.3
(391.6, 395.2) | 7.22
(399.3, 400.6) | 7.02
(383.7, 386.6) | 7.87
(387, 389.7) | 7.81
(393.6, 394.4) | 7.06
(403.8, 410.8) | 6.91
